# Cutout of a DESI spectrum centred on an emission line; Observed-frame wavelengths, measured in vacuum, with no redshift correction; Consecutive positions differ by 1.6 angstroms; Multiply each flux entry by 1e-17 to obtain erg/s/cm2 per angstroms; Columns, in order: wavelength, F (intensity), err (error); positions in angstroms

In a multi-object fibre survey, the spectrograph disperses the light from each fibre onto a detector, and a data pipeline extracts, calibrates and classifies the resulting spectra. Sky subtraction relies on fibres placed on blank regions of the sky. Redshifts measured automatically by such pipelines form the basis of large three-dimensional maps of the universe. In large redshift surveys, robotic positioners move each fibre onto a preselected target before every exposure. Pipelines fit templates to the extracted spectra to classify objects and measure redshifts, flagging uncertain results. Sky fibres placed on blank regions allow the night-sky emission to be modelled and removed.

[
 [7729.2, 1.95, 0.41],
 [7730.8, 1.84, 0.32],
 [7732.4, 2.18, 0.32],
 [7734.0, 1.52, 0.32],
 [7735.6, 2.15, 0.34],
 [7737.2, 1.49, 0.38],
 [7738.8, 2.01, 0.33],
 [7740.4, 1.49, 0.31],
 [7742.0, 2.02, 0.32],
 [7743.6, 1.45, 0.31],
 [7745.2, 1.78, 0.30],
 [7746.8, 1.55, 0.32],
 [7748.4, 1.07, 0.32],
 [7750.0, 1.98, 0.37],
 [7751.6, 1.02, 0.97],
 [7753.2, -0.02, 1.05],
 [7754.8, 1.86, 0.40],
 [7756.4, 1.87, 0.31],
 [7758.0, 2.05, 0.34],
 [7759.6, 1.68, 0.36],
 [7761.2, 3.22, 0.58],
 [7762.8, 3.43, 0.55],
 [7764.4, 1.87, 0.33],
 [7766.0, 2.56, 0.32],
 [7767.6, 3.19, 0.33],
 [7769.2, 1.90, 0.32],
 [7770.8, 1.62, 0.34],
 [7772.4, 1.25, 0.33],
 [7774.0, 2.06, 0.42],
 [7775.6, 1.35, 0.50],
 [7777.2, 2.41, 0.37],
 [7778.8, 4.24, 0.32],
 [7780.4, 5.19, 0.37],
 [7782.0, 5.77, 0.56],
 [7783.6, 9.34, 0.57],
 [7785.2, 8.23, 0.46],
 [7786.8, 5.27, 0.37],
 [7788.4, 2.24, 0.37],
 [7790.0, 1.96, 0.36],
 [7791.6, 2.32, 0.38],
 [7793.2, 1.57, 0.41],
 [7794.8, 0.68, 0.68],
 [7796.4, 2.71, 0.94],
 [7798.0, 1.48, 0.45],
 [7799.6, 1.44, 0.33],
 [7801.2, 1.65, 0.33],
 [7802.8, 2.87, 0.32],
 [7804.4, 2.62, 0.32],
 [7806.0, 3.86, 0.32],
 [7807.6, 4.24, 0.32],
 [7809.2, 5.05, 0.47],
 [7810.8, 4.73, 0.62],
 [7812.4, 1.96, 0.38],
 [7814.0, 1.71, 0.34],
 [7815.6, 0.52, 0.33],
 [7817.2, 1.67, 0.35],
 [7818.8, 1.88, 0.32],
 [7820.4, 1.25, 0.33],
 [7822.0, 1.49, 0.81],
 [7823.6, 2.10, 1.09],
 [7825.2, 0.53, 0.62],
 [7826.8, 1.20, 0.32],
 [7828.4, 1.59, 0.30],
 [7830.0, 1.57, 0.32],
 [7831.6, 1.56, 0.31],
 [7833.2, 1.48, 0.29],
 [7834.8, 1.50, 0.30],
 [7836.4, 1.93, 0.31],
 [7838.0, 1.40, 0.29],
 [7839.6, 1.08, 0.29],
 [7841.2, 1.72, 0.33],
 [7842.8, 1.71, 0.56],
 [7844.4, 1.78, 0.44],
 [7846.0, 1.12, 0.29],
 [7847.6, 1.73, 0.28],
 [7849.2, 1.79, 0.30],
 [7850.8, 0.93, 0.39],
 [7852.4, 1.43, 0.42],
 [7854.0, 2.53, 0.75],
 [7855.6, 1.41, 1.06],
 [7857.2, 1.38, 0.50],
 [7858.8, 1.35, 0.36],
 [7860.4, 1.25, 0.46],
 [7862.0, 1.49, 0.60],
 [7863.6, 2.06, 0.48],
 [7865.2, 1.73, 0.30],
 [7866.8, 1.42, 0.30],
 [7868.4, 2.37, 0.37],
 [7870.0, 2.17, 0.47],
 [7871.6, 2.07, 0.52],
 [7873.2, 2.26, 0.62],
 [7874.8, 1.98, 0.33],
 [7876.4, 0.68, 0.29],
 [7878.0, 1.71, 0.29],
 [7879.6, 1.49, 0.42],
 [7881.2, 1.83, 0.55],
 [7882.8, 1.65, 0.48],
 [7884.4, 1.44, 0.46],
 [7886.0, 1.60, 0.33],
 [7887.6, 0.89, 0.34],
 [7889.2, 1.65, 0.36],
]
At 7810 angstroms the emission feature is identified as [N II]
